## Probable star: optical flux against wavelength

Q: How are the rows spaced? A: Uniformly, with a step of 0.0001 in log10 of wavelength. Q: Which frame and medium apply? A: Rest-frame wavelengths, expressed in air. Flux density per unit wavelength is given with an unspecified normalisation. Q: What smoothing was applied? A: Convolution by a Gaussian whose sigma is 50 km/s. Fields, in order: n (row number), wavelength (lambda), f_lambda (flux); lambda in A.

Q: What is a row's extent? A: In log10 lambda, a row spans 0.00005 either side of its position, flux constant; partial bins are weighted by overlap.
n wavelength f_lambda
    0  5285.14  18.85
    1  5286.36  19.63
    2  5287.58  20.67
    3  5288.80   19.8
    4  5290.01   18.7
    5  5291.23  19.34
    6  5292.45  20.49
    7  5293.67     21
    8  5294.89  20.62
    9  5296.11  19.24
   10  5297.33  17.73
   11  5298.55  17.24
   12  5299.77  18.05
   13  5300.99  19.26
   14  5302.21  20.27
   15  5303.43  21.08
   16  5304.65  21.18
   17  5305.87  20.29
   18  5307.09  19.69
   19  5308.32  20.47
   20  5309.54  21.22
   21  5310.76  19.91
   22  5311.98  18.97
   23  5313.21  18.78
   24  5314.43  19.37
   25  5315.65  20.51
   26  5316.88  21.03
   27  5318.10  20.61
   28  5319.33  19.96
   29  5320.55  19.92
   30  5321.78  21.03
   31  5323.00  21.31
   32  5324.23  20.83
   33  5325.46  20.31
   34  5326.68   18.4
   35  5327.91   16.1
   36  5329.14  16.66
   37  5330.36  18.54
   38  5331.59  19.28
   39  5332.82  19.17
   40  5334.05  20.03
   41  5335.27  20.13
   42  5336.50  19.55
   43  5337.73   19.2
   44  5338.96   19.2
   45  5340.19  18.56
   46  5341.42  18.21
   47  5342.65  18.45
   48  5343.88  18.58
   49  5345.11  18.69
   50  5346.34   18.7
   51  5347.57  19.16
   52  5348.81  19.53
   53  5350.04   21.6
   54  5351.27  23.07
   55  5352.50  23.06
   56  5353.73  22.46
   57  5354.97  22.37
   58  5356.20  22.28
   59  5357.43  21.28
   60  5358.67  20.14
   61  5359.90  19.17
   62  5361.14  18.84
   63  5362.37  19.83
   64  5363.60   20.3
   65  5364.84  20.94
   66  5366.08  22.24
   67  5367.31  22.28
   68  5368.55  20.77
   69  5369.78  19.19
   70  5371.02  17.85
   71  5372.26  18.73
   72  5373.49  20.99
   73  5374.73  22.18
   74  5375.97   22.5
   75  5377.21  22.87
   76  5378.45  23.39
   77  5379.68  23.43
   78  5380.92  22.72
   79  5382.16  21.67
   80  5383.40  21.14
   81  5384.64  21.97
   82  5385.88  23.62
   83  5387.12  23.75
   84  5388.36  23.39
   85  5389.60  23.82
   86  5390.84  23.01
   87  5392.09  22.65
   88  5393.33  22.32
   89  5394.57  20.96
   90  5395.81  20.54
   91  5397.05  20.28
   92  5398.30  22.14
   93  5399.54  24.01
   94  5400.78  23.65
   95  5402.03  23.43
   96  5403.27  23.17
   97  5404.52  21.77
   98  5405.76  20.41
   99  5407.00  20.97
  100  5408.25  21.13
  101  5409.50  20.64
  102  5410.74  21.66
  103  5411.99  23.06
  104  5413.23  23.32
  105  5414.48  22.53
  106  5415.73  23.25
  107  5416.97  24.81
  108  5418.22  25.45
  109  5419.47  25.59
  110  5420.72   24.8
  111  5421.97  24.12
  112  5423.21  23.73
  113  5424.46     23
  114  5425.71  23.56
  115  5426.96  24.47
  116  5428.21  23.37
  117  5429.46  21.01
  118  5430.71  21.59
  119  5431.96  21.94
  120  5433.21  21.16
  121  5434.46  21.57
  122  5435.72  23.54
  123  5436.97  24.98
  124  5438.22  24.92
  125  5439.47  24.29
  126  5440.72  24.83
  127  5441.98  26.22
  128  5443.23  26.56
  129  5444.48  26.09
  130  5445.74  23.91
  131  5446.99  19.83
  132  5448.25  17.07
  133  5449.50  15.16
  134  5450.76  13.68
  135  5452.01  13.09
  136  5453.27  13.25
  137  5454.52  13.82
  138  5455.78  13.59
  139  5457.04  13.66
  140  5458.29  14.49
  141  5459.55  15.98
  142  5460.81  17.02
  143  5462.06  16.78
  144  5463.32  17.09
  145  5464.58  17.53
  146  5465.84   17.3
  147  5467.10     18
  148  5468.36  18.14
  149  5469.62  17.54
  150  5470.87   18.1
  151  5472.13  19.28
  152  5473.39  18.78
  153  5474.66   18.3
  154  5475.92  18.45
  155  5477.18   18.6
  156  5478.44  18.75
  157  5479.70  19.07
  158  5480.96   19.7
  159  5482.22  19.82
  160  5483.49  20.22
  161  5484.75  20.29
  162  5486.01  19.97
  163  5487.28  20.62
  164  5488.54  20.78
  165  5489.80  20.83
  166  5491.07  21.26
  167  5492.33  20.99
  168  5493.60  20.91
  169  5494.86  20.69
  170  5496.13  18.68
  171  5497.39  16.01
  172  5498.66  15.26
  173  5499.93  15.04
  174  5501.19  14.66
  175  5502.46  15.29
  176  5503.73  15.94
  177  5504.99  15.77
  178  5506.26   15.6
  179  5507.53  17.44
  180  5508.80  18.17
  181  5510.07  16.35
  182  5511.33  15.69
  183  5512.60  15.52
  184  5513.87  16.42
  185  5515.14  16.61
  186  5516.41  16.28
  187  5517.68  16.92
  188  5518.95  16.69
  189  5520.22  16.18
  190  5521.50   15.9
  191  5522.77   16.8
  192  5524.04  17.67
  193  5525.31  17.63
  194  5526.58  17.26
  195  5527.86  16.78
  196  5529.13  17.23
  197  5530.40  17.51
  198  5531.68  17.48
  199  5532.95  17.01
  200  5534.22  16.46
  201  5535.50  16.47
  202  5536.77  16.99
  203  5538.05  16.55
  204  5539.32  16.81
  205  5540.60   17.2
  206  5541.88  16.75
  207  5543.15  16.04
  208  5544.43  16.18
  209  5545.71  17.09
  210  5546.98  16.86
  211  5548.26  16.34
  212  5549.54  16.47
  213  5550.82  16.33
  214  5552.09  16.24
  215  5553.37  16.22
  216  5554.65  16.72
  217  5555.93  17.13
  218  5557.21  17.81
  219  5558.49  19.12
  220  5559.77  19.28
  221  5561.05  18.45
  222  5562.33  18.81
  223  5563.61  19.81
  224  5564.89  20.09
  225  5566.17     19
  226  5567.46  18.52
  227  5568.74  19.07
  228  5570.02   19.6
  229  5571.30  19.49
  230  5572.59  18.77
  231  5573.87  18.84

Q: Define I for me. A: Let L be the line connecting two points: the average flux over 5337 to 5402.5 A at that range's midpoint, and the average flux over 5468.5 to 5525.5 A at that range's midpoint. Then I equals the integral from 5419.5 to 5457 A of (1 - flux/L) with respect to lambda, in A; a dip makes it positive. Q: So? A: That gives -3.5 A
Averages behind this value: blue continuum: 21.2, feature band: 21.3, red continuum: 17.9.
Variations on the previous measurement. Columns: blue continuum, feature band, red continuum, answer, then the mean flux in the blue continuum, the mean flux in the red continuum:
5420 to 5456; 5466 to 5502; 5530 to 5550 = 0.9 A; 21.4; 16.8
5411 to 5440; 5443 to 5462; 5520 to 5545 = 4.3 A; 23.5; 16.9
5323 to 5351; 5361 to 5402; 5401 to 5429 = -0.8 A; 19.1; 23.1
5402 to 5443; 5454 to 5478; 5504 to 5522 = 3.5 A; 23.2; 16.4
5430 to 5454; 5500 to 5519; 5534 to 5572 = 2.8 A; 21.2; 17.6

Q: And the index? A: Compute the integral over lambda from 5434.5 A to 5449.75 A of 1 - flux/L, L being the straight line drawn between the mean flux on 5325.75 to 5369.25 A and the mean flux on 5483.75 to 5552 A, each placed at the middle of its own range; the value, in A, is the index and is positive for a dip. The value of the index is -4.0 A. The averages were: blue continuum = 19.9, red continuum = 17.3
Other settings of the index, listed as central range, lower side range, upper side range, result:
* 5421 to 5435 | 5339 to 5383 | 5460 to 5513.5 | -2.5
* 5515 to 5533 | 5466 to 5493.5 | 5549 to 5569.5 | 1.7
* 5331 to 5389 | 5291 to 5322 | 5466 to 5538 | -4.5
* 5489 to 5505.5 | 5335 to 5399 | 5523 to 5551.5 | 0.0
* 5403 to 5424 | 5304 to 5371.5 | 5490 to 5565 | -4.6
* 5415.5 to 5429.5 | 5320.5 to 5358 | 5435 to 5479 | -3.6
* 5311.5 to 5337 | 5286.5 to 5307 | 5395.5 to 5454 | 0.8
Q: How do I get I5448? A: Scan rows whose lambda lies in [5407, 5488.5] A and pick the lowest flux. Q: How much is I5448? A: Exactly 13.09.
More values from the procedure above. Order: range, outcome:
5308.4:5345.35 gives 16.1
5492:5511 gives 14.66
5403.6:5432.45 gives 20.41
